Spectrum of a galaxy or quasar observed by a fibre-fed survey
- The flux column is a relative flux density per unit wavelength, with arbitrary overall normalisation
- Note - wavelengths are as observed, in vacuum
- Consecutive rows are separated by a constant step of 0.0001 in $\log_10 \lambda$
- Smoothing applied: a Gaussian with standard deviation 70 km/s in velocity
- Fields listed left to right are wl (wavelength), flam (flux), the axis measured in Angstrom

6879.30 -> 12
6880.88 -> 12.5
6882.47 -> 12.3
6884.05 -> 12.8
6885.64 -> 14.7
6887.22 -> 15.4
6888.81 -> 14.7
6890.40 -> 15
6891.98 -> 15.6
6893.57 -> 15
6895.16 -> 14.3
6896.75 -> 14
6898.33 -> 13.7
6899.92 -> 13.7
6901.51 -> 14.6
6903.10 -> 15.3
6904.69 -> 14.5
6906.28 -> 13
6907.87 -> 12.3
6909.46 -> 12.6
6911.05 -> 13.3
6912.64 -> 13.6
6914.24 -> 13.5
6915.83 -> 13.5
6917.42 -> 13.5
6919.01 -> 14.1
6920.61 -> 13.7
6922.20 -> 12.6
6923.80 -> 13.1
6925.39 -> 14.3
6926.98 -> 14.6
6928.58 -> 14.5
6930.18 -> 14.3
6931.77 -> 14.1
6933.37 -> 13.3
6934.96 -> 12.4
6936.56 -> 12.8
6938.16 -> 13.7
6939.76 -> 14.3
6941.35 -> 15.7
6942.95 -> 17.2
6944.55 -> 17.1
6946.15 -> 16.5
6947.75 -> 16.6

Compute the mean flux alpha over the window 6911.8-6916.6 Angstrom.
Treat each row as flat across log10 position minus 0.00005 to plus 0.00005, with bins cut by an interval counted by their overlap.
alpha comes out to 13.5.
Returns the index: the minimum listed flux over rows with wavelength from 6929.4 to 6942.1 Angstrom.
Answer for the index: 12.4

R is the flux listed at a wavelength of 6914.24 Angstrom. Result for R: 13.5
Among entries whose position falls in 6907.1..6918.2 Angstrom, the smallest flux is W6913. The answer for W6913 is 12.3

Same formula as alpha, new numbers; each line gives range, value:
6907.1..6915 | 13.1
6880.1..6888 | 13.5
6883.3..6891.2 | 14.5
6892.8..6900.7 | 14.1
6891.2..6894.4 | 15.3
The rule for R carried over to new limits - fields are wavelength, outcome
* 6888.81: 14.7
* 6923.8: 13.1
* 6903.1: 15.3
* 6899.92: 13.7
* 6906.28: 13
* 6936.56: 12.8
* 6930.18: 14.3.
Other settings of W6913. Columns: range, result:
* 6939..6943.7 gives 14.3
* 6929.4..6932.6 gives 14.1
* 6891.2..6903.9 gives 13.7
